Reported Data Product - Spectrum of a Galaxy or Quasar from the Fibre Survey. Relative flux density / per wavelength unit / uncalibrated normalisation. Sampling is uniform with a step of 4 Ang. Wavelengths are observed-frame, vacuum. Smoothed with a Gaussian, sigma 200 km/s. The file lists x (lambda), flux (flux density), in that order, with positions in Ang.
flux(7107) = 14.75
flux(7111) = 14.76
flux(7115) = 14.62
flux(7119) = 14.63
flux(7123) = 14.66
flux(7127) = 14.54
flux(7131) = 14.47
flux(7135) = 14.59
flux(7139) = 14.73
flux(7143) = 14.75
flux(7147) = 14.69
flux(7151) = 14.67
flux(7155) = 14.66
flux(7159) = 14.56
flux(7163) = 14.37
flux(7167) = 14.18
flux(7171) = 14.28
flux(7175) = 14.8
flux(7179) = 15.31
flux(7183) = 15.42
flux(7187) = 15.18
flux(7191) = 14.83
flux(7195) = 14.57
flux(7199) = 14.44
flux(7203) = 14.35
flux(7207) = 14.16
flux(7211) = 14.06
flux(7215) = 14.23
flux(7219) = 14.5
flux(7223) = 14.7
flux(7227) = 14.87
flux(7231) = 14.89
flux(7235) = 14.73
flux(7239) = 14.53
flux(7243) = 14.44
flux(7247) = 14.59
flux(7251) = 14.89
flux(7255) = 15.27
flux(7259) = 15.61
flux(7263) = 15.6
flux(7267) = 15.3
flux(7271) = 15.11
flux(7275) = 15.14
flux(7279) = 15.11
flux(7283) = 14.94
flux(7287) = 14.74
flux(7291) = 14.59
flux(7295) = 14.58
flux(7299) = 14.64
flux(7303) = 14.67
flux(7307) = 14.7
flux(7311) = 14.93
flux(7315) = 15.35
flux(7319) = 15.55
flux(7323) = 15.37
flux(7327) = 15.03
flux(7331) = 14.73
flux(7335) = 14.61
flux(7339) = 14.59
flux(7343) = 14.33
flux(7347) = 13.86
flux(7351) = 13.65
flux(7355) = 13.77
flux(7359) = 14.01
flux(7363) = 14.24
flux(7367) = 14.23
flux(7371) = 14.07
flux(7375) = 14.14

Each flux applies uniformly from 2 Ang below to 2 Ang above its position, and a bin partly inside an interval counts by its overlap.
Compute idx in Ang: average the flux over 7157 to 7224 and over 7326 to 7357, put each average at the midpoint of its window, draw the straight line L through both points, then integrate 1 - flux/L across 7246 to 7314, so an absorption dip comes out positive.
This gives -2.7 Ang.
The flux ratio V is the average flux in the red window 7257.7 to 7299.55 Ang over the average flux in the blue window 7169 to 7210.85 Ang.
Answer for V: 1.0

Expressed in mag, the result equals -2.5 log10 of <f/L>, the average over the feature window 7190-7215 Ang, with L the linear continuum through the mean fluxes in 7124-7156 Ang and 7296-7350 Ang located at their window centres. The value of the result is 0.02 mag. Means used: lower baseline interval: 14.6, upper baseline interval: 14.8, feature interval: 14.4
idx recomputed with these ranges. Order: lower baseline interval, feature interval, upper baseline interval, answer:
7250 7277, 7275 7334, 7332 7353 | -0.76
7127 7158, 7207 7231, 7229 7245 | 0.27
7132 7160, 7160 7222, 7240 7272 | 1.06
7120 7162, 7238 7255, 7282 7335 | 0.12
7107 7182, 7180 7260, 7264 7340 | 0.41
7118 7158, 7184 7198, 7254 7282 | 0.03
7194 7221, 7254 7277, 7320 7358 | -1.54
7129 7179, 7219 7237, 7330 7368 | -0.41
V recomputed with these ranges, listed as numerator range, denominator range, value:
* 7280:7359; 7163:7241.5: 1.00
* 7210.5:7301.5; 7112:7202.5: 1.01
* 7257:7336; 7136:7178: 1.03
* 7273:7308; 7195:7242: 1.02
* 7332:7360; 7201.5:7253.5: 0.97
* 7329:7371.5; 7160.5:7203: 0.96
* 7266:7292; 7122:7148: 1.02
